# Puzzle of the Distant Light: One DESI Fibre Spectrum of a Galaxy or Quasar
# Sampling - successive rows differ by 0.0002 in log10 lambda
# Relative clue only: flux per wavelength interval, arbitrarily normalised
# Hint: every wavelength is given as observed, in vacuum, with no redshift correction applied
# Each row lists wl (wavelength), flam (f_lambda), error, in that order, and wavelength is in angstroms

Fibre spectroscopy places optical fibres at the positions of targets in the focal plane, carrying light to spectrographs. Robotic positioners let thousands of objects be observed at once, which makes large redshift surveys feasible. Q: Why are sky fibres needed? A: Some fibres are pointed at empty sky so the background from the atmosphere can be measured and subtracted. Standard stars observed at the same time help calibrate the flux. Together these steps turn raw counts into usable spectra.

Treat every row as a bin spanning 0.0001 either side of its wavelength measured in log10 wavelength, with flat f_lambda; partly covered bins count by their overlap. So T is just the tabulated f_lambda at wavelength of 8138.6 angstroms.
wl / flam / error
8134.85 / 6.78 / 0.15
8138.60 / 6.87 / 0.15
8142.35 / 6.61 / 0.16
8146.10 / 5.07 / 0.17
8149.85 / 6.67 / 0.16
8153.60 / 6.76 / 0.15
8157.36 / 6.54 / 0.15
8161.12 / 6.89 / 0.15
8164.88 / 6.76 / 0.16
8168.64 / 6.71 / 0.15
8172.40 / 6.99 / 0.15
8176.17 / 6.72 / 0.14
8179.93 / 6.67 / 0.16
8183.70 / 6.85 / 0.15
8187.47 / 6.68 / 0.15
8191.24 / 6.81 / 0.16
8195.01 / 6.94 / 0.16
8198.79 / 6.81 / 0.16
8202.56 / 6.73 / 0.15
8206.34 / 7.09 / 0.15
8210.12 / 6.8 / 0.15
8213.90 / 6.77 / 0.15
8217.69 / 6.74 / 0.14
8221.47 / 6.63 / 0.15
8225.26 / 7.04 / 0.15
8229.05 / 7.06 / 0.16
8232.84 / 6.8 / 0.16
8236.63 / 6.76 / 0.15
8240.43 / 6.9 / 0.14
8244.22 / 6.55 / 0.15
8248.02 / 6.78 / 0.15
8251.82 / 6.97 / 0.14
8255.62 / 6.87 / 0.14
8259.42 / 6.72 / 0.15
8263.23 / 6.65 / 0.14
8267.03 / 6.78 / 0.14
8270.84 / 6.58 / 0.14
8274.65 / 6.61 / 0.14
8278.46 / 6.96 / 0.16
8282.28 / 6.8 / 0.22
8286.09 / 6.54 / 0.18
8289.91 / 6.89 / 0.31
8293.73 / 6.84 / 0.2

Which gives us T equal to 6.87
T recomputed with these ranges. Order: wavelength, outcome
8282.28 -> 6.8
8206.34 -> 7.09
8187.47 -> 6.68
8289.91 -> 6.89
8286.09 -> 6.54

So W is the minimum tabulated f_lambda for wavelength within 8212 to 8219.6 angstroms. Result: 6.74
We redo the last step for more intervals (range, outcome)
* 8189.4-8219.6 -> 6.73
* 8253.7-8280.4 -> 6.58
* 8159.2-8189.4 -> 6.67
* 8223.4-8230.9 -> 7.04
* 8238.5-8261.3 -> 6.55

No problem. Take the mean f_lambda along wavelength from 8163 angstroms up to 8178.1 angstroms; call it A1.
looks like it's 6.8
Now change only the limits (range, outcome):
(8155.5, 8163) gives 6.71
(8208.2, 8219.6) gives 6.77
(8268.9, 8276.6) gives 6.6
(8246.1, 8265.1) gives 6.8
